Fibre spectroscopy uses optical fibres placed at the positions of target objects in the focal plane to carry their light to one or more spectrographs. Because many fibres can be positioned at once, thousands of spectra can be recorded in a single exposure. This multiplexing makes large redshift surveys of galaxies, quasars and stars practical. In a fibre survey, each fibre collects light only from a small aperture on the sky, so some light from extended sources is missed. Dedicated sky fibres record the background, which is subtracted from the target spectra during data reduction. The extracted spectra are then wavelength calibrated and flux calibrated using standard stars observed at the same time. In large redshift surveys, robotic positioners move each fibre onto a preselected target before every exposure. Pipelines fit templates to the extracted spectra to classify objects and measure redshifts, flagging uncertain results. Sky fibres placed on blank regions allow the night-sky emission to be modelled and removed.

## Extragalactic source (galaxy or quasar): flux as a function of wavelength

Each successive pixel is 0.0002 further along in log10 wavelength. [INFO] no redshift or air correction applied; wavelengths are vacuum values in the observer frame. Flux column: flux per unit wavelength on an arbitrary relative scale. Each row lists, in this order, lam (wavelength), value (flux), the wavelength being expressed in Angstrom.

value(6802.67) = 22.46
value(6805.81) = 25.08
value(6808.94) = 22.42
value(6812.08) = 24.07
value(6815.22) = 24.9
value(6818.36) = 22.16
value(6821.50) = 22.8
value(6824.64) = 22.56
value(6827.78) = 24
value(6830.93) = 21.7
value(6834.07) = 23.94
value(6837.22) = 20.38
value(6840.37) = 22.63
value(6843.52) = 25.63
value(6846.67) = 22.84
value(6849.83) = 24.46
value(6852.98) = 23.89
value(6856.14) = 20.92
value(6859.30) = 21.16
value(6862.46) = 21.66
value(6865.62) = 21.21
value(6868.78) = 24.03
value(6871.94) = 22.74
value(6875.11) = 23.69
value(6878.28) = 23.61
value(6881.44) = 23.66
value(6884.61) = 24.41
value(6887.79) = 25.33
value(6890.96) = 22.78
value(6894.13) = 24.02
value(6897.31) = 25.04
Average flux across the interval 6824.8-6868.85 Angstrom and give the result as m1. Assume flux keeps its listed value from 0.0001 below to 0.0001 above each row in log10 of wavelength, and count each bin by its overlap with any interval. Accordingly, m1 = 22.7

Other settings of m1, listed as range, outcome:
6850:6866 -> 22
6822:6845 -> 23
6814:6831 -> 23.1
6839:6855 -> 23.8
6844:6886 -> 23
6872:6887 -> 23.8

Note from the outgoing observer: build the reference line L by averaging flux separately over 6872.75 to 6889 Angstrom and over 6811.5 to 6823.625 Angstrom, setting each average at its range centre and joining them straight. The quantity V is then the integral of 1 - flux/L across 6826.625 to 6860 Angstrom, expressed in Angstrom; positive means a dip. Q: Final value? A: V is 1.1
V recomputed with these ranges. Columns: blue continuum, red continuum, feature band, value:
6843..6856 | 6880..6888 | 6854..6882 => 1.79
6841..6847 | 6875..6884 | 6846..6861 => 0.94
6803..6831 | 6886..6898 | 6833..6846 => 0.28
